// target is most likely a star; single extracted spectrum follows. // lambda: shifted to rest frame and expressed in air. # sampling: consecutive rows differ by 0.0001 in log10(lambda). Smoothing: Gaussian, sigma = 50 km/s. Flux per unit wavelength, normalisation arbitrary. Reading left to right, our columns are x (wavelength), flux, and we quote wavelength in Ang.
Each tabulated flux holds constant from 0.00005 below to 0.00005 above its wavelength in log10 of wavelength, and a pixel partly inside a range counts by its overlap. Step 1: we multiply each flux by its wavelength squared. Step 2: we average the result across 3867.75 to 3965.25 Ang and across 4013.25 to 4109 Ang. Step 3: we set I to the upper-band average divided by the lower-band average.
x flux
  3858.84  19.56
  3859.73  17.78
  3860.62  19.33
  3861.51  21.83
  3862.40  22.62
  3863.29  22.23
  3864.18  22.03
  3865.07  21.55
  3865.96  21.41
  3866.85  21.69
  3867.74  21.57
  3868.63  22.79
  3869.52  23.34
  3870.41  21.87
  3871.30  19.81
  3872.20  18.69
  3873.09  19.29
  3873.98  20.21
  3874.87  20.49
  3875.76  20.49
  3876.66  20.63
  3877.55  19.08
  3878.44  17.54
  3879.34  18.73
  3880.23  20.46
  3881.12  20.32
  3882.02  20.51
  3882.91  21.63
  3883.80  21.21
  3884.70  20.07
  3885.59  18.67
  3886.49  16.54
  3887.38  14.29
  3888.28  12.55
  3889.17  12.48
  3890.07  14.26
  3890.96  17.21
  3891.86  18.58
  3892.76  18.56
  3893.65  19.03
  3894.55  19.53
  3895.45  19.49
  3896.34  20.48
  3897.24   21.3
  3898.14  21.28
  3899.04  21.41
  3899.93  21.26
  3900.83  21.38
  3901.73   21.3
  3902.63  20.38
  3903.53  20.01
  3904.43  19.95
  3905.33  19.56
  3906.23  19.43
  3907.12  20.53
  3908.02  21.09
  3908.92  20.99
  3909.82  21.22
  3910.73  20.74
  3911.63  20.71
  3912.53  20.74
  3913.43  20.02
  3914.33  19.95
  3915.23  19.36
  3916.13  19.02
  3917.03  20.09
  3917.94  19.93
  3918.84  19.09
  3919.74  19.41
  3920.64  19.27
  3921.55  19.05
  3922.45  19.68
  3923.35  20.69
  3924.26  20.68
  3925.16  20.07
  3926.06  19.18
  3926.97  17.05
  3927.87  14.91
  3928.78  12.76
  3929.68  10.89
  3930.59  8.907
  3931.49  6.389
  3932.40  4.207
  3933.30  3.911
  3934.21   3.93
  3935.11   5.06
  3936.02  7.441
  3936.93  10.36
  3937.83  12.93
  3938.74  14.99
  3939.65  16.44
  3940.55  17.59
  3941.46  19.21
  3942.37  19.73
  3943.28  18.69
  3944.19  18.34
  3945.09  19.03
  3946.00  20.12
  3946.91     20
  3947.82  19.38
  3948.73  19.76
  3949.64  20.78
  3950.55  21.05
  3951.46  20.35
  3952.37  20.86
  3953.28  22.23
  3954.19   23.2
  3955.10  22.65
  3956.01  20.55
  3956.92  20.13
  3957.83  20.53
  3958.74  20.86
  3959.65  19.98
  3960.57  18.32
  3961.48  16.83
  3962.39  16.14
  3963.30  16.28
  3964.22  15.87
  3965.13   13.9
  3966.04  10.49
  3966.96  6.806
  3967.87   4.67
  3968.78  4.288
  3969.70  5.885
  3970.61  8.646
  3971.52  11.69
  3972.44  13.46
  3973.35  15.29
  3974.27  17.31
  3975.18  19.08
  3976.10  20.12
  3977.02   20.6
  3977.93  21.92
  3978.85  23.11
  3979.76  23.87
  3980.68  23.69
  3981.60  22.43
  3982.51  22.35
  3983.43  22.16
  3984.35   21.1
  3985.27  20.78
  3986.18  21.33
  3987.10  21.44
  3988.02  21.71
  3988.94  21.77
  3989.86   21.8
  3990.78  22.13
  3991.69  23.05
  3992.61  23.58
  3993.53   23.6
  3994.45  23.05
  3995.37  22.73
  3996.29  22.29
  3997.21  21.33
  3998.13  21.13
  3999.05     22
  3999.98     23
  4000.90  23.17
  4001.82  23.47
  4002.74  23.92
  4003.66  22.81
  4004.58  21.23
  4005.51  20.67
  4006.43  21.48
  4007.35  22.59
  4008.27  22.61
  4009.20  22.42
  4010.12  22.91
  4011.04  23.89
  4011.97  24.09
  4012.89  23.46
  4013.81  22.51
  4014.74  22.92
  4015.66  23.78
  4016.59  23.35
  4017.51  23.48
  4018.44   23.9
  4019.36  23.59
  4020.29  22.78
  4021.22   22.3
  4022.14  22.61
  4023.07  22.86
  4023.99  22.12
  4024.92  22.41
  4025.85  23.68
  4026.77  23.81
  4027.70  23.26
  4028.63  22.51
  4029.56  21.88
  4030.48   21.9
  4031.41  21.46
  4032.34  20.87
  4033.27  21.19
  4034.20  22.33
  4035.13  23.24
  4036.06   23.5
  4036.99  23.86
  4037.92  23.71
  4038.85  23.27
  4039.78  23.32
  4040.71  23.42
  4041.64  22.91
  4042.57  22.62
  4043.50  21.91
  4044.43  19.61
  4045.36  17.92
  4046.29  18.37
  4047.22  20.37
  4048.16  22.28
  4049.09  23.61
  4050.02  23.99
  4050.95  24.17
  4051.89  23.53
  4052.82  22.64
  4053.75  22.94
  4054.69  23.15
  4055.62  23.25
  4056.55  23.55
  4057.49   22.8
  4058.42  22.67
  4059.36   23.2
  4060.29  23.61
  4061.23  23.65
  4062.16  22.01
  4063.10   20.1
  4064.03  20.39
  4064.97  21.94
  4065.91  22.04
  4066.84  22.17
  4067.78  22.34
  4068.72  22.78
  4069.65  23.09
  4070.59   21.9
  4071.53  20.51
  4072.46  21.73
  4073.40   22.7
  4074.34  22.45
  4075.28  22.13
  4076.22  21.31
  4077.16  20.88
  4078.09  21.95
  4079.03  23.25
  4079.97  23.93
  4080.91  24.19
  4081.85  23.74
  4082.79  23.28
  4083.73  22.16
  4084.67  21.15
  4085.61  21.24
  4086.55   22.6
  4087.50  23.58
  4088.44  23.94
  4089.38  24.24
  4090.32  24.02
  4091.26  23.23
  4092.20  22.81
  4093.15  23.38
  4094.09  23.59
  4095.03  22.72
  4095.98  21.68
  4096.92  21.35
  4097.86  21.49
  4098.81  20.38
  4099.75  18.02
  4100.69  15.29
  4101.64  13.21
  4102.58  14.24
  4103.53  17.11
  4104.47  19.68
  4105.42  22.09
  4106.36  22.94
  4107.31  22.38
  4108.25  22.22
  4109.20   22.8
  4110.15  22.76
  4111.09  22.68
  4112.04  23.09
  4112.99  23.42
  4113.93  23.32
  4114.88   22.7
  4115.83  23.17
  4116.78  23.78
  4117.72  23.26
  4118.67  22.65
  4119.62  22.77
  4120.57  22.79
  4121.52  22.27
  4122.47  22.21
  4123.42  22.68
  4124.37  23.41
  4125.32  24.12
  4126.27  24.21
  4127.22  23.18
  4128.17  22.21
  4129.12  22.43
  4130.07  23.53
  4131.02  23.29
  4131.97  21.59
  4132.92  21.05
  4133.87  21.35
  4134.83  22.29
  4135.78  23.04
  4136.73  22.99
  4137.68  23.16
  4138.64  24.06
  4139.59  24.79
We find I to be 1.3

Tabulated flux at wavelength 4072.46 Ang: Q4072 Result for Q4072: 21.73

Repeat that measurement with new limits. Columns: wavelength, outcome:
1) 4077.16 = 20.88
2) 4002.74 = 23.92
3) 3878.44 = 17.54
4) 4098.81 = 20.38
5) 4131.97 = 21.59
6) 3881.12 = 20.32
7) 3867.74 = 21.57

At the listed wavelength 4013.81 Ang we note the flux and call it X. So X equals 22.51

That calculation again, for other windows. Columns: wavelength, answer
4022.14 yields 22.61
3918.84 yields 19.09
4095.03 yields 22.72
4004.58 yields 21.23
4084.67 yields 21.15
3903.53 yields 20.01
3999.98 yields 23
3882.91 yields 21.63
